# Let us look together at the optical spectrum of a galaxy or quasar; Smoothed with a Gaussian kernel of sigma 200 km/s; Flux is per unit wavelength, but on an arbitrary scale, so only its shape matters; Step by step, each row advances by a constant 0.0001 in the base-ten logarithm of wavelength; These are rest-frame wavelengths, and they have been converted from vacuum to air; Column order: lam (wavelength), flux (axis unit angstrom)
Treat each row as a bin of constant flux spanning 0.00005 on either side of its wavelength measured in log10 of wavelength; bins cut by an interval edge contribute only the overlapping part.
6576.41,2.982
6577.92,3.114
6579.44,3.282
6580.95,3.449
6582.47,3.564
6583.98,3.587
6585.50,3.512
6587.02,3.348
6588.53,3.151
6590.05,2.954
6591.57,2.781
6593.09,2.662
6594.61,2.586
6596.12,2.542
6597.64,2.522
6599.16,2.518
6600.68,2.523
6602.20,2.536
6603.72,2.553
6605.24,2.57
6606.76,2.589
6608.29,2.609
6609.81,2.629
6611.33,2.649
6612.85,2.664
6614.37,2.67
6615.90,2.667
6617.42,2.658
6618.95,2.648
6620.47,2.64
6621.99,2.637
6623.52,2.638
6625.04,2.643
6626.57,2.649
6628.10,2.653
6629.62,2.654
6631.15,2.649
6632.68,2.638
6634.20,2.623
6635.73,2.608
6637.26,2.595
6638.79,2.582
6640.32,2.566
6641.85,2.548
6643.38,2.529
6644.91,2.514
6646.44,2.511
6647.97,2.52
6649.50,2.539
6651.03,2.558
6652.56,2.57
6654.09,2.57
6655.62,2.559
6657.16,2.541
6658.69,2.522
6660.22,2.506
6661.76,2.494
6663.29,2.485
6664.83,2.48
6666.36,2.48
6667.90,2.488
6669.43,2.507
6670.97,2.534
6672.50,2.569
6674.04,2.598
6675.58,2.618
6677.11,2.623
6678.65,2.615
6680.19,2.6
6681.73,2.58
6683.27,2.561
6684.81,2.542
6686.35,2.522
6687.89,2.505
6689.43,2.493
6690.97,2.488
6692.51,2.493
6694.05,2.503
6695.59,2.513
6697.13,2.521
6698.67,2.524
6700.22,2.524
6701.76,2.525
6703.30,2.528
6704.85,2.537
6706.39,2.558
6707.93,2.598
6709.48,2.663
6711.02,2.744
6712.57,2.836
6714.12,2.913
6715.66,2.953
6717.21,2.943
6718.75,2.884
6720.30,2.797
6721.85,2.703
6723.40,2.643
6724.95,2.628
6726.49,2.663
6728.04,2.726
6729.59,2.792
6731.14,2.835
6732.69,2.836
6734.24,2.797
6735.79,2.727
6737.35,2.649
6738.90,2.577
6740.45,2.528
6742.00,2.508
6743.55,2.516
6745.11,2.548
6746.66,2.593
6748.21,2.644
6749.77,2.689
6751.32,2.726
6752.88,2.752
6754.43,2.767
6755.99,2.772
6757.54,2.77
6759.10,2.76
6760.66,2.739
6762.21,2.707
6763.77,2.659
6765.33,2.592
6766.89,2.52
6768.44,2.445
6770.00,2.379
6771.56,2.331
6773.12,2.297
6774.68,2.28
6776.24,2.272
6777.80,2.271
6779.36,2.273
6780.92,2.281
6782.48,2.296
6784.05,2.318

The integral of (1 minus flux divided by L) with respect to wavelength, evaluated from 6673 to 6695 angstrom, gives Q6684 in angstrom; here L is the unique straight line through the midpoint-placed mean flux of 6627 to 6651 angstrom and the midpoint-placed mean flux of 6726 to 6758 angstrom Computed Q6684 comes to 0.6 angstrom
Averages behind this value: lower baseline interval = 2.58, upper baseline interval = 2.69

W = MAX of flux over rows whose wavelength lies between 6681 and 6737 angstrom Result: 2.953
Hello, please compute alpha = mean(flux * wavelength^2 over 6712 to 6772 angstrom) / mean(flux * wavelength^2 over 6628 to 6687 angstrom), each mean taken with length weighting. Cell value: 1.08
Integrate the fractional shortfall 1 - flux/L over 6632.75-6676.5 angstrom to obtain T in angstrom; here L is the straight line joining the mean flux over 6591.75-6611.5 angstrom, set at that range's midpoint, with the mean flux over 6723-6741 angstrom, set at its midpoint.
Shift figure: 1.4 angstrom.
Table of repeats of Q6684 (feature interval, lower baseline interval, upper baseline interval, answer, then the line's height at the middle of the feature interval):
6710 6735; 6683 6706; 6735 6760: -1.9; 2.59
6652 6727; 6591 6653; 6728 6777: 0.3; 2.61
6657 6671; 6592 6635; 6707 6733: 1.0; 2.69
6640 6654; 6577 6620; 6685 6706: 0.7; 2.68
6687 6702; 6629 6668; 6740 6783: 0.2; 2.54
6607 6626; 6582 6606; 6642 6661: 0.6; 2.73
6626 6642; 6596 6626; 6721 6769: 0.0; 2.62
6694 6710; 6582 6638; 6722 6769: 0.9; 2.69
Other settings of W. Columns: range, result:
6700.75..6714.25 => 2.913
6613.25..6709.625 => 2.67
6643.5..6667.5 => 2.57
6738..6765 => 2.772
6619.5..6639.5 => 2.654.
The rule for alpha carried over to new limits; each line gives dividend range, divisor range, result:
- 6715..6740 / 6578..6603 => 0.97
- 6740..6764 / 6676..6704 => 1.07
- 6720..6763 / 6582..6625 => 1.02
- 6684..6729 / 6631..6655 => 1.05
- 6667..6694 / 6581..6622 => 0.94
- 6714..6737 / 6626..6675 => 1.11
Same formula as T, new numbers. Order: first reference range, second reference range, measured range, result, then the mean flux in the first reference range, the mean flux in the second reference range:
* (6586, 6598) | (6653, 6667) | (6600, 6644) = 1.4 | 2.84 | 2.52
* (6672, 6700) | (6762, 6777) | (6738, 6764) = -2.1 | 2.55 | 2.44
